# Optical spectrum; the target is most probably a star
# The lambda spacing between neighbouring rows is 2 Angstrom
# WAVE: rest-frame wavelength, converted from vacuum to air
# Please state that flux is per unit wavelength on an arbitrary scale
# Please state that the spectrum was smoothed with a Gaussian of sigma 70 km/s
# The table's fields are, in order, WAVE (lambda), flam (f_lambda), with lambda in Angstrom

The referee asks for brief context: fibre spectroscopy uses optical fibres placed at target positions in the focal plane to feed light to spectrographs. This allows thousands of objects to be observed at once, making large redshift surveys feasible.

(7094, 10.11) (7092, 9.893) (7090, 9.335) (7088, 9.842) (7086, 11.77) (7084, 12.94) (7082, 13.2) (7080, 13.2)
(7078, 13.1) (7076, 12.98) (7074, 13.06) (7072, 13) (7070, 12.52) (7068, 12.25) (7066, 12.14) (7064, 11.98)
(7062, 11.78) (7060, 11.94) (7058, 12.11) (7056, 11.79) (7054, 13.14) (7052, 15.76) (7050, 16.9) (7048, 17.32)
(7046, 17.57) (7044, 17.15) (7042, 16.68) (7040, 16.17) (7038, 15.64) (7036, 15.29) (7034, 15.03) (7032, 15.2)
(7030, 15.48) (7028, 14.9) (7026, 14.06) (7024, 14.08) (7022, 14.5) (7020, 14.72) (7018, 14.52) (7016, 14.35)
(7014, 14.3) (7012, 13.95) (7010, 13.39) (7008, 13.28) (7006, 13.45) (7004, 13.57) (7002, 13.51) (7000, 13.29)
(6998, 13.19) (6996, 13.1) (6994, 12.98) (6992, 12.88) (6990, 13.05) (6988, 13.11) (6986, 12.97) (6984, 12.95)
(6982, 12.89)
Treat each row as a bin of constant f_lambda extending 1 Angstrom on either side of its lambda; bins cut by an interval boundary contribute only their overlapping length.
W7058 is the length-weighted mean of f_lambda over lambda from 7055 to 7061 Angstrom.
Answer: 11.9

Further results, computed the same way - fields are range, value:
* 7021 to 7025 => 14.3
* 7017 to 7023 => 14.6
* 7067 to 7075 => 12.7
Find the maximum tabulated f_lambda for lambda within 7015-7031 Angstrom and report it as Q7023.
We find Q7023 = 15.48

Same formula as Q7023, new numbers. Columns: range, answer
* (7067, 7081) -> 13.2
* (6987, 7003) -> 13.51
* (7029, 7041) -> 16.17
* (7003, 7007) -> 13.57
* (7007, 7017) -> 14.35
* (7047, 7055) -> 17.32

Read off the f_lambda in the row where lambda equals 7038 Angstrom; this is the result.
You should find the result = 15.64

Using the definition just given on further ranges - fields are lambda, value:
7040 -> 16.17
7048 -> 17.32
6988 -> 13.11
